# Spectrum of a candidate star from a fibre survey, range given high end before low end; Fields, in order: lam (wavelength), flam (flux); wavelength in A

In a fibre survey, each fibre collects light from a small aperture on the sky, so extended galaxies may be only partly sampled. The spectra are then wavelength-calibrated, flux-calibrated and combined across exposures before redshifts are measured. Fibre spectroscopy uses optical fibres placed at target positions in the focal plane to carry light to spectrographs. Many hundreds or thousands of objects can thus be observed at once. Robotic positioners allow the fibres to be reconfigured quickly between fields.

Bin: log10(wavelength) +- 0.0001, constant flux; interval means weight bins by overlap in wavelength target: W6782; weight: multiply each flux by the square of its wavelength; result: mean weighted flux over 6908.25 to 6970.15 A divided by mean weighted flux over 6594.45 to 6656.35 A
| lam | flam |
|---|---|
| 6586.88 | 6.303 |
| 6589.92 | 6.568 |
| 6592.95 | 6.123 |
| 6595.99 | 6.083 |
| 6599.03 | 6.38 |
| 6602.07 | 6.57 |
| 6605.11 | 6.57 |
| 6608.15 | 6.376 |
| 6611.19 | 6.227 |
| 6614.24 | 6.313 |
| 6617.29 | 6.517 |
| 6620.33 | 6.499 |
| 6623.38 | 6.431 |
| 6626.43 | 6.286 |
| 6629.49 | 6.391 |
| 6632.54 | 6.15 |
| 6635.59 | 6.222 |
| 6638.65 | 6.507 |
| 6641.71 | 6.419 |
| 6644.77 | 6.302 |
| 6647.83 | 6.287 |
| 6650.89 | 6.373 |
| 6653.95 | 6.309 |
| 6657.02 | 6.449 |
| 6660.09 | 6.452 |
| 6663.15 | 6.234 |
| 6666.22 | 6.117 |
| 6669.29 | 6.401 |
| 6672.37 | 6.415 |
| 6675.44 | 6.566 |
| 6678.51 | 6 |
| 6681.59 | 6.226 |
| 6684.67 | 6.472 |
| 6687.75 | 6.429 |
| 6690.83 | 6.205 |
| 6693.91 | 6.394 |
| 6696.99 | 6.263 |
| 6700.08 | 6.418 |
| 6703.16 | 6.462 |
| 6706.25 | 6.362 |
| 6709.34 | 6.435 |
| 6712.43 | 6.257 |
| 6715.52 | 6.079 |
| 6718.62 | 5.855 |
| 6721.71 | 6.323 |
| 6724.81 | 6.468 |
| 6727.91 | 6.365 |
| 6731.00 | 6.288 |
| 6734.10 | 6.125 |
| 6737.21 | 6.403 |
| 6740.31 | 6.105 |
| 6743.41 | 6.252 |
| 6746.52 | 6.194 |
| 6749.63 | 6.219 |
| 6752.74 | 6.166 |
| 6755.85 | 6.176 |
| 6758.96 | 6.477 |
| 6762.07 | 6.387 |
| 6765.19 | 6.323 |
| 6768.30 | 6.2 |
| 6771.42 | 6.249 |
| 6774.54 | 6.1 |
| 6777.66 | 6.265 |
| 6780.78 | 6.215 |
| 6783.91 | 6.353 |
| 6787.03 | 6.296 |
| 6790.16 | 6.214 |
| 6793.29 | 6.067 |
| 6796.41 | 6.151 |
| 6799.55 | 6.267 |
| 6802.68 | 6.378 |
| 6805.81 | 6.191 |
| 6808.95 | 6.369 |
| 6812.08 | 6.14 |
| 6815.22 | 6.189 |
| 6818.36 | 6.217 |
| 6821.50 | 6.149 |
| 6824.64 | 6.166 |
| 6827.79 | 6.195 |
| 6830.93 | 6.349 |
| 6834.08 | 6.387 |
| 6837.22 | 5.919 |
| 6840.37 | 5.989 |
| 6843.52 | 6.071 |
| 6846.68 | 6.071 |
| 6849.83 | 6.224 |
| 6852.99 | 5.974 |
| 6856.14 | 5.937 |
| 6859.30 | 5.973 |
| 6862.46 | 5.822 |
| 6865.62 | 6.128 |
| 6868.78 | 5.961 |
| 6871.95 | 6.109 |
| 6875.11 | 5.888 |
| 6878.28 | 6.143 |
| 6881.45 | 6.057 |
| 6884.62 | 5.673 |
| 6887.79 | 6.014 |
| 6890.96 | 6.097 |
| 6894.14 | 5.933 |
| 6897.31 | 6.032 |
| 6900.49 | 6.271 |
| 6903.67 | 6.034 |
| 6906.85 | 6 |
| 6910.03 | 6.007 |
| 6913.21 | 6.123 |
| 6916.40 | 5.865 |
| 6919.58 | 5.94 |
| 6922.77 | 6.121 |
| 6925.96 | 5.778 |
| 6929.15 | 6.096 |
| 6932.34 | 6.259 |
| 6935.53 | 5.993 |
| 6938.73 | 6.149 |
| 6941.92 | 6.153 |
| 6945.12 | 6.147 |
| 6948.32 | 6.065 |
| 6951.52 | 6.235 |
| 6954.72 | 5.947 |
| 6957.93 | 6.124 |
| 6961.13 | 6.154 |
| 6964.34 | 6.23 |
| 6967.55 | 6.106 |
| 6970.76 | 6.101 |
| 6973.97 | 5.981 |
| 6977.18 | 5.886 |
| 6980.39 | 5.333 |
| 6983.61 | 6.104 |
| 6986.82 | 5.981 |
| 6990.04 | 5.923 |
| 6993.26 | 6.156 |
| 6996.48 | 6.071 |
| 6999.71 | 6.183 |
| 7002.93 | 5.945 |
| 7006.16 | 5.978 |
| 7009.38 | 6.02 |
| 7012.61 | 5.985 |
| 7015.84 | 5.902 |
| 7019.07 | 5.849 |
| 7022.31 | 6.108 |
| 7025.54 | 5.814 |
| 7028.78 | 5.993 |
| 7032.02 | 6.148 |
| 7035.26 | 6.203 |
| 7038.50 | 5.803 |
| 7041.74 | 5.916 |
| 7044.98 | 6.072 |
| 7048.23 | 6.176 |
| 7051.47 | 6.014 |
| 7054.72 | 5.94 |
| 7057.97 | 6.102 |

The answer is 1.0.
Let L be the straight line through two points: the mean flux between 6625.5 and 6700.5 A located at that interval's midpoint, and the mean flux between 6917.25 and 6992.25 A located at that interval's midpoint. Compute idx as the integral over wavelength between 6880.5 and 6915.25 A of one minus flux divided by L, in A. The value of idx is 0.4 A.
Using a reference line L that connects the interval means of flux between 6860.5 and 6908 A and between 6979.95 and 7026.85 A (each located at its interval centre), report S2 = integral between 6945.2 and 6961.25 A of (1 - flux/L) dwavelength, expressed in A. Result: -0.3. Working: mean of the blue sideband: 6.01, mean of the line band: 6.1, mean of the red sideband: 5.97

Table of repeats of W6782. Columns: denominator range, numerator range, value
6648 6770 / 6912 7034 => 1.03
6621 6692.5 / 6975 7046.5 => 1.05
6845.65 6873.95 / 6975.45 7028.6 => 1.03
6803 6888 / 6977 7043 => 1.03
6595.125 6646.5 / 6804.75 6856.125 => 1.03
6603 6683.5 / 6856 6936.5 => 1.02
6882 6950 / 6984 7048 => 1.02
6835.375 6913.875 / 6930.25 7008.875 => 1.03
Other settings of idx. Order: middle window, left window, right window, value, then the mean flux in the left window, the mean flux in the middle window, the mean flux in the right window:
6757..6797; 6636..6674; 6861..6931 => -0.5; 6.35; 6.26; 6.01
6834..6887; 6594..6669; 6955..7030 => 1.0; 6.35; 6.01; 6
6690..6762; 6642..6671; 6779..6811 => 0.1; 6.33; 6.28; 6.25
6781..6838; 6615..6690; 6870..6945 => -0.7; 6.35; 6.23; 6.03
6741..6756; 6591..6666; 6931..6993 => 0.1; 6.35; 6.2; 6.05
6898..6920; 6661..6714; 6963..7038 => 0.2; 6.33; 6.04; 6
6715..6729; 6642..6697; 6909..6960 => 0.1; 6.33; 6.22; 6.06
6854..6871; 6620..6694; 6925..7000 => 0.5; 6.34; 5.97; 6.05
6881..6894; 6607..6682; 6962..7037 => 0.3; 6.34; 5.95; 6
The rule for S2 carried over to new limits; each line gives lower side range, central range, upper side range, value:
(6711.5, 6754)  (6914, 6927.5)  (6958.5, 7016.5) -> 0.3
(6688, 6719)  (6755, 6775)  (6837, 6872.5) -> -0.3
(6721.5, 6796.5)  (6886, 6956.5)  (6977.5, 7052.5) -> 0.3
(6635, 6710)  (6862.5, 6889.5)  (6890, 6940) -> 0.5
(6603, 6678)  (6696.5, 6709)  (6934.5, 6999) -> -0.2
